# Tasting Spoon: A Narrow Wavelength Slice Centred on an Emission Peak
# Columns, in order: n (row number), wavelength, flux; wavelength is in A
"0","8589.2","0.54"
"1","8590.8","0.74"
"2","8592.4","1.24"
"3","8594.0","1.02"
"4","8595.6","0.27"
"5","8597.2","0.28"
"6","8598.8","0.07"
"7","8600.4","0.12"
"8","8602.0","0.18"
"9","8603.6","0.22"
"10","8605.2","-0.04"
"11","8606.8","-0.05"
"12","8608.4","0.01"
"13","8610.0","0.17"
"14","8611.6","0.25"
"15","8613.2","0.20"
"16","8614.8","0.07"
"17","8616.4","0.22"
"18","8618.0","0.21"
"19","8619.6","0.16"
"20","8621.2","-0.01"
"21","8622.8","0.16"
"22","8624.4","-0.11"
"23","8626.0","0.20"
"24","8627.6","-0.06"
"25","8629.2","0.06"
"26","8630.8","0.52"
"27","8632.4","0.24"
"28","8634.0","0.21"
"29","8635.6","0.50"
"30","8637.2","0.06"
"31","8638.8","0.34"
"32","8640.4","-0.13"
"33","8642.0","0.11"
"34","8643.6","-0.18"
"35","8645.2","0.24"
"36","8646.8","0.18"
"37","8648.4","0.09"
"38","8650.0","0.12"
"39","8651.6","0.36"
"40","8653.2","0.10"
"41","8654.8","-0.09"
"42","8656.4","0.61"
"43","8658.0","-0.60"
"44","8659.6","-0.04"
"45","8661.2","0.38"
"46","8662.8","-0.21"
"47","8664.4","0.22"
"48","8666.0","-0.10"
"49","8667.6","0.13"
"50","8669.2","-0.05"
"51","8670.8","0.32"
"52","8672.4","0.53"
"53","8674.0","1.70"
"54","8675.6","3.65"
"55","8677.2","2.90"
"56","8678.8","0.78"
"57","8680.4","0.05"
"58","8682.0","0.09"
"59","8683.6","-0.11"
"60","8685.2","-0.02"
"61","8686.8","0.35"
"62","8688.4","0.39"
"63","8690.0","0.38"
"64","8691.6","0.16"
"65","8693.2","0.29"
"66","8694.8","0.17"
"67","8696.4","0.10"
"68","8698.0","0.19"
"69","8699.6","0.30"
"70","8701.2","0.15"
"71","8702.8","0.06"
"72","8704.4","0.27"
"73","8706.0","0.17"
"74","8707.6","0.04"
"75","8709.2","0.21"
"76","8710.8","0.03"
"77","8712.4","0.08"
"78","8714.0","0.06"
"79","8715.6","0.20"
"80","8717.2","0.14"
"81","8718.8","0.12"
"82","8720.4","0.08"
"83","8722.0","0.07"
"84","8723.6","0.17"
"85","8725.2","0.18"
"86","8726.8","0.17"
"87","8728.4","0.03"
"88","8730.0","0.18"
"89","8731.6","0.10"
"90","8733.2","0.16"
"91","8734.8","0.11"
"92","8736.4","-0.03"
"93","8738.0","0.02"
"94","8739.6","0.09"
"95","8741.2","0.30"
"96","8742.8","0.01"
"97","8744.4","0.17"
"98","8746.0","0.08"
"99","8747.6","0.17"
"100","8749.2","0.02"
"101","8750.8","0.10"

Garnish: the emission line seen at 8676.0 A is [O III] 5007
